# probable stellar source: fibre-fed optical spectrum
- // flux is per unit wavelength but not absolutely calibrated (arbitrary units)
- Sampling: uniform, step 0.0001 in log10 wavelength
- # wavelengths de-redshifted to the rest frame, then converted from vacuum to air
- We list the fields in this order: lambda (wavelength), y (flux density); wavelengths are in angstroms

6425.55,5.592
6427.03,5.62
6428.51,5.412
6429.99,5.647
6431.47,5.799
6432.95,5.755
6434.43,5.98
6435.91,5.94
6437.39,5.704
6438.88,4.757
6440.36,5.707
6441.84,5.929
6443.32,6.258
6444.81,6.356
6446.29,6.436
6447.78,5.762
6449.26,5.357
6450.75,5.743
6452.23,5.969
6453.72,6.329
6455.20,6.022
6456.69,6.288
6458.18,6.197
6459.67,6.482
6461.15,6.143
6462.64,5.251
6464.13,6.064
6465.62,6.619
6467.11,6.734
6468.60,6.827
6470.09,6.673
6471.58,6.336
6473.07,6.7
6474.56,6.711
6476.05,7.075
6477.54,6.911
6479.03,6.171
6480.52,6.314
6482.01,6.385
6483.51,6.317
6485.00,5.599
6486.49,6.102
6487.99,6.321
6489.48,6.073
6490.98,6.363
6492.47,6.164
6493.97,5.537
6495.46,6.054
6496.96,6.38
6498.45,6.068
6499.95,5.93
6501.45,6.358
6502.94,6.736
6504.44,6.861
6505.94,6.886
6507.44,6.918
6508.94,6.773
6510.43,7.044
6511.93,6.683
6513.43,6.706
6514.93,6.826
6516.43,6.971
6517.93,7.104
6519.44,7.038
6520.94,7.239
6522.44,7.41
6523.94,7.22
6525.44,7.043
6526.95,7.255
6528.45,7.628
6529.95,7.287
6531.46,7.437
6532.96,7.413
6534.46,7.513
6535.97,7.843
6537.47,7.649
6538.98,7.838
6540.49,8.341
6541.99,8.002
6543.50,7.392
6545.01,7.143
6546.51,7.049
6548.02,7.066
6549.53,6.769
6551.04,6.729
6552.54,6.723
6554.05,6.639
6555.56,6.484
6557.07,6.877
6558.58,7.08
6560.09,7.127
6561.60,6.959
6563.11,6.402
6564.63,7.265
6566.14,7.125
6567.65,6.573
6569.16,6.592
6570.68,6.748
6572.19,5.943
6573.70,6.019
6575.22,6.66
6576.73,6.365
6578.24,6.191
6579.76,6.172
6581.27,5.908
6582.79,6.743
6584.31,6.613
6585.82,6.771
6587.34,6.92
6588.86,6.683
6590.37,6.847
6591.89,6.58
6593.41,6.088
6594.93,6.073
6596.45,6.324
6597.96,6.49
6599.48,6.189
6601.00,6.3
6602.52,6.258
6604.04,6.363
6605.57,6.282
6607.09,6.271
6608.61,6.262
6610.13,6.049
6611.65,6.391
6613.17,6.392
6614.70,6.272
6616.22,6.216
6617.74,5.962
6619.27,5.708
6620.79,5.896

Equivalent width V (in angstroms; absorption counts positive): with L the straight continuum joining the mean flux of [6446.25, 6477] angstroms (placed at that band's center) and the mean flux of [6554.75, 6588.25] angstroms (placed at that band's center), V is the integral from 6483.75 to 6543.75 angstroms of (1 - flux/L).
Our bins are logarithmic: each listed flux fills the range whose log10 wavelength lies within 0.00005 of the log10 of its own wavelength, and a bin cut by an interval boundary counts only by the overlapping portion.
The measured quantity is -4.2 angstroms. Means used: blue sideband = 6.27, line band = 6.89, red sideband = 6.61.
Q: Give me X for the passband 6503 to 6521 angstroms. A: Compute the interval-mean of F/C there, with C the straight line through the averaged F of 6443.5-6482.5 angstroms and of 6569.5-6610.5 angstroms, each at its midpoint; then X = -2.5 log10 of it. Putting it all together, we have -0.093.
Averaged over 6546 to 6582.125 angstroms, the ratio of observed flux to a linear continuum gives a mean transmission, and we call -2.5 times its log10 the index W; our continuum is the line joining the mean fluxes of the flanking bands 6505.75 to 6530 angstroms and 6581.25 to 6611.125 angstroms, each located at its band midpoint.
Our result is 0.01 mag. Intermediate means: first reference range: 7.06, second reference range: 6.41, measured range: 6.64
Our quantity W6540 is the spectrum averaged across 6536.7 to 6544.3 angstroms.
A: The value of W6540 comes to 7.84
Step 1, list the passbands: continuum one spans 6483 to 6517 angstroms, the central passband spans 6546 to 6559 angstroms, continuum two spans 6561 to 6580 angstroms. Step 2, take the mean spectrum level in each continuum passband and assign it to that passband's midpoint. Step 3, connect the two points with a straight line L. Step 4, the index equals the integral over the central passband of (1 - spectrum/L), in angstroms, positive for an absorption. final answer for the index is -0.6 angstroms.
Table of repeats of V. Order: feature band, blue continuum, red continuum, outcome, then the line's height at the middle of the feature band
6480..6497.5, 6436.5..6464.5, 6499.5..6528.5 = 1.07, 6.53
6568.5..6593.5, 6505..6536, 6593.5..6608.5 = 0.06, 6.49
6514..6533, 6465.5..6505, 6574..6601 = -2.40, 6.4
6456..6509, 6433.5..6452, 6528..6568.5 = -0.21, 6.35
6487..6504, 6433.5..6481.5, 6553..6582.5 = 0.35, 6.32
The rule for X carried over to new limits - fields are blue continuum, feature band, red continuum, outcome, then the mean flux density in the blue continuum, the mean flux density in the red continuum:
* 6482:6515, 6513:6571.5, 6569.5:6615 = -0.122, 6.39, 6.37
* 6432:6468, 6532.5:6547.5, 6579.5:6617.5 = -0.219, 5.99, 6.38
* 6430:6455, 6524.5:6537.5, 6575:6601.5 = -0.196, 5.86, 6.44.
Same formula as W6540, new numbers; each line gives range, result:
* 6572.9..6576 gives 6.34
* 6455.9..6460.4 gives 6.31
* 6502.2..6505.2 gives 6.79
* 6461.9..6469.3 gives 6.29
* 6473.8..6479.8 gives 6.72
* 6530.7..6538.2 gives 7.57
